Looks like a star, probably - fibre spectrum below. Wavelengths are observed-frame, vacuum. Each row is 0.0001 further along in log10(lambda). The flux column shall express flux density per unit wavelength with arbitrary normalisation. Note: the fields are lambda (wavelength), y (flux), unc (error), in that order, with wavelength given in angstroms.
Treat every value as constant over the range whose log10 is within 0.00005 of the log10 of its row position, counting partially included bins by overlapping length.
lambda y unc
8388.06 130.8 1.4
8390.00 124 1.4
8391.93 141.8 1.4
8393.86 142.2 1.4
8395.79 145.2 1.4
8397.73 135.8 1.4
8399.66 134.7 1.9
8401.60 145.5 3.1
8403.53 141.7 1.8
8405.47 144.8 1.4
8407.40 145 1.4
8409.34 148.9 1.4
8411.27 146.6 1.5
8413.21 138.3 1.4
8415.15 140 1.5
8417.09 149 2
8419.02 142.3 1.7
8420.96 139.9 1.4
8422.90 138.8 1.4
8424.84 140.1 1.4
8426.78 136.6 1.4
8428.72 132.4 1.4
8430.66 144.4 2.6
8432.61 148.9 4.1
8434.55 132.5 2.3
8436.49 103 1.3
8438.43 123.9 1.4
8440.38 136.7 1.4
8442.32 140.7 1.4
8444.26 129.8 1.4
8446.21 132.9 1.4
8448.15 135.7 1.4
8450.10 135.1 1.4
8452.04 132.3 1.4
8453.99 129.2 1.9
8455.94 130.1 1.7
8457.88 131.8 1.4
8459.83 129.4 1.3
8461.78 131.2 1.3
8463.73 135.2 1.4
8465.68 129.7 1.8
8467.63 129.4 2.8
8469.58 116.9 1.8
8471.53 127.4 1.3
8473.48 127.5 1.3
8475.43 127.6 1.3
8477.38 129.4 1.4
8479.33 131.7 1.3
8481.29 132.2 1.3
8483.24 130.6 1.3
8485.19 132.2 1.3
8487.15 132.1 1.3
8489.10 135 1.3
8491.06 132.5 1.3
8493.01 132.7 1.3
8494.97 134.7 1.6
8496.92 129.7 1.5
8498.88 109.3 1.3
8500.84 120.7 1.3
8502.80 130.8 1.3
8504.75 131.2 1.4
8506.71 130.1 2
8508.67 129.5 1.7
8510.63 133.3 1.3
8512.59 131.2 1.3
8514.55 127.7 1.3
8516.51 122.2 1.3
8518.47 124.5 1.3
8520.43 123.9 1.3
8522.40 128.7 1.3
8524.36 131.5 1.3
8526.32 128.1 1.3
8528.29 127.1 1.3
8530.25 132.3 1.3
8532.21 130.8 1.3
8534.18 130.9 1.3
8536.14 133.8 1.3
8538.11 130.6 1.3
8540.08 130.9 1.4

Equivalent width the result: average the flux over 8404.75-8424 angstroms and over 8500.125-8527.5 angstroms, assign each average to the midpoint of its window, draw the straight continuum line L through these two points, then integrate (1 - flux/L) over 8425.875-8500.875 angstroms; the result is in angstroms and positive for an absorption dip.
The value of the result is 2.8 angstroms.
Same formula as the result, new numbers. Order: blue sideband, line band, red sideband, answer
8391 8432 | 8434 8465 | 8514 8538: 1.52 angstroms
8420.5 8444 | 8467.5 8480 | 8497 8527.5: 0.36 angstroms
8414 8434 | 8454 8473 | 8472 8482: 0.49 angstroms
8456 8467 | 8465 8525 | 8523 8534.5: 0.97 angstroms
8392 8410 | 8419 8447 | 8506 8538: 0.88 angstroms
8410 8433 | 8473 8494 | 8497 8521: -0.10 angstroms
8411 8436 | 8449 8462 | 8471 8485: 0.25 angstroms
